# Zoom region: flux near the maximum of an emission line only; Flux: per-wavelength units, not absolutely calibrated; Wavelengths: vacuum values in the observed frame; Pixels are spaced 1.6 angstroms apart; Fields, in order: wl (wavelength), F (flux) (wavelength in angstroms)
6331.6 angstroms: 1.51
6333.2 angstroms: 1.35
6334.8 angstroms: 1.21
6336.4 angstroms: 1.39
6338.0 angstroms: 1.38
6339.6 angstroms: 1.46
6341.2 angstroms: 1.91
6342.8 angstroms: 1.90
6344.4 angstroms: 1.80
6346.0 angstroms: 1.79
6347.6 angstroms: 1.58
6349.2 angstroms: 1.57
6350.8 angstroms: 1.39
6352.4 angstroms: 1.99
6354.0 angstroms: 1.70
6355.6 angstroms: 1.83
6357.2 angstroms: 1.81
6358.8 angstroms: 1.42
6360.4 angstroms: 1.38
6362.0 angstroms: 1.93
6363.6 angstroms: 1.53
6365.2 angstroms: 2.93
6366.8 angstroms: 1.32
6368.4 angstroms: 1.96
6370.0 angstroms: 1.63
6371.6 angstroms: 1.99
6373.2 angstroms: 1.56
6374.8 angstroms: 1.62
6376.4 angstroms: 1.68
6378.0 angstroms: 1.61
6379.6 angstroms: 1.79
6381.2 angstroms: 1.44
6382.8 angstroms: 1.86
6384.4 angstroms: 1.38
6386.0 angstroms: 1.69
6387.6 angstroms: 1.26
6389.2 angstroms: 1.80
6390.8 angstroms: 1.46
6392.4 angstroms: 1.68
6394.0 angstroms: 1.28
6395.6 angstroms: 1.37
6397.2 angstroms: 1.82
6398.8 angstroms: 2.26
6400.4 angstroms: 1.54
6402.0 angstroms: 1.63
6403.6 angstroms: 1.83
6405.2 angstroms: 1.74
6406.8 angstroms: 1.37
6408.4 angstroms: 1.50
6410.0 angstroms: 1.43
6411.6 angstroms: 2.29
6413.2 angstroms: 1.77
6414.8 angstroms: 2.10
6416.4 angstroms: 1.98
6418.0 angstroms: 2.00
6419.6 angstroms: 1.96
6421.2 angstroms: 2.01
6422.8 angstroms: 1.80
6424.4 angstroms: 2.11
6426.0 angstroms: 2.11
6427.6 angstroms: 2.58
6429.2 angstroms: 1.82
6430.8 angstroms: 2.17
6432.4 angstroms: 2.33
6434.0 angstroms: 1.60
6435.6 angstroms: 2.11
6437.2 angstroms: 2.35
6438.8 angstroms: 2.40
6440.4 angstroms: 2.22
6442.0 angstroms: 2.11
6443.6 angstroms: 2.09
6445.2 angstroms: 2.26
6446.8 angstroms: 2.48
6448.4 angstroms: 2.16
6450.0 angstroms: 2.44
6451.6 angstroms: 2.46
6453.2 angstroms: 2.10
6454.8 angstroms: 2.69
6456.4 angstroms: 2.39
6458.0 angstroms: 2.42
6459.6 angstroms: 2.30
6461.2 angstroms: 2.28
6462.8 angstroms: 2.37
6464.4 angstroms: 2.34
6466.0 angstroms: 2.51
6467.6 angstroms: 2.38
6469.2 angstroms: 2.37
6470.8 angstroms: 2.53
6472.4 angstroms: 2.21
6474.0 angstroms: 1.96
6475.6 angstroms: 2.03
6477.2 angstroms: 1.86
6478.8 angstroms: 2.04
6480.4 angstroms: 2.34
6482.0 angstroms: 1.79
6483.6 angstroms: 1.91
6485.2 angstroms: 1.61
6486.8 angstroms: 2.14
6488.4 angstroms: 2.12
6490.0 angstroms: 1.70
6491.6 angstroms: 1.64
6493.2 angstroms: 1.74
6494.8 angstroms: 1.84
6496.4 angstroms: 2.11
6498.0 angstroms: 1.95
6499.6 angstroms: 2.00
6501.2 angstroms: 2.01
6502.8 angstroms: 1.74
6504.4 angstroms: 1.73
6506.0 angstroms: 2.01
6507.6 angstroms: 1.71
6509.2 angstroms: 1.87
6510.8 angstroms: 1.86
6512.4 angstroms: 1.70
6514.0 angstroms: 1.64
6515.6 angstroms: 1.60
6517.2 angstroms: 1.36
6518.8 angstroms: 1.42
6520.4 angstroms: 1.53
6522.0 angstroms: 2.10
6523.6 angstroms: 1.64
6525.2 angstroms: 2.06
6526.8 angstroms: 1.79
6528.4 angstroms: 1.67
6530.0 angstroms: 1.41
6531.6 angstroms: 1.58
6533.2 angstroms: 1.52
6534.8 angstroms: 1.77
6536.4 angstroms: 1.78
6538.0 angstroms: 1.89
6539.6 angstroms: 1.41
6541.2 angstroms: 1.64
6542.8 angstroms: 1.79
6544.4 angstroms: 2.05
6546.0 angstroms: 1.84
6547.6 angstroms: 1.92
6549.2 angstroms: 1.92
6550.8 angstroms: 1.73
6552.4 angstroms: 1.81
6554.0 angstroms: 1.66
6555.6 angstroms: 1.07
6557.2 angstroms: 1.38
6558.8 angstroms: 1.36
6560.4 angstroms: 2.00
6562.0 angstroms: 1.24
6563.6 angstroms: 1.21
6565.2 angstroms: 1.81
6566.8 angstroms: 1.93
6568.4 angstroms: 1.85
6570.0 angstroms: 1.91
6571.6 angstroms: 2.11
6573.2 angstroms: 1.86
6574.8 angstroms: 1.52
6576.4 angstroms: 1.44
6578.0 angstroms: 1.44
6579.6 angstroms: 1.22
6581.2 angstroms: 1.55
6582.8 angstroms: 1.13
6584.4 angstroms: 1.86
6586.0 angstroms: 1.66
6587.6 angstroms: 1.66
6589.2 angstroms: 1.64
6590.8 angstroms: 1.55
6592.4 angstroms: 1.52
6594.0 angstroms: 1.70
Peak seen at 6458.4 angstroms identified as Mg II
